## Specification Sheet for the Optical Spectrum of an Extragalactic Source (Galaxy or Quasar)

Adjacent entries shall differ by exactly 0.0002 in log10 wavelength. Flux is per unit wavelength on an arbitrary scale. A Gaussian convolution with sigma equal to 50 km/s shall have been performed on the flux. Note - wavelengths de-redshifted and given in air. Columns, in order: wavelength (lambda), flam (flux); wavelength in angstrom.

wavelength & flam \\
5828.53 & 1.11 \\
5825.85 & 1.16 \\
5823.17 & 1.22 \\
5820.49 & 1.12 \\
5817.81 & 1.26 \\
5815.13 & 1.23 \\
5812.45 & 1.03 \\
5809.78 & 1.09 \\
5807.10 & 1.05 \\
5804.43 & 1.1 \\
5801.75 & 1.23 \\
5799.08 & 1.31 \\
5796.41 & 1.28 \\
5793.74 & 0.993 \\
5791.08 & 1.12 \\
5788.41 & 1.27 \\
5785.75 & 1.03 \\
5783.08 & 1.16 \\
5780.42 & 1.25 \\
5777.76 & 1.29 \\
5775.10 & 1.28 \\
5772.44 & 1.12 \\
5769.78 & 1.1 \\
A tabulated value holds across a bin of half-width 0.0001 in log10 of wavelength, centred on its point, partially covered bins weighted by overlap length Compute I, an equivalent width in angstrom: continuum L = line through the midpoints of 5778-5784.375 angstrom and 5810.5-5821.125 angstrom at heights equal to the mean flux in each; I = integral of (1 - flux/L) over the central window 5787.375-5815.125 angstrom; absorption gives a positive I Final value 0.8 angstrom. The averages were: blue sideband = 1.22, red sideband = 1.16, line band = 1.15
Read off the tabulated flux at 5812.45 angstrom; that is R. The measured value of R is 1.03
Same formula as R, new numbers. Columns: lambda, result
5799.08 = 1.31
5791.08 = 1.12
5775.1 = 1.28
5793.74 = 0.993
